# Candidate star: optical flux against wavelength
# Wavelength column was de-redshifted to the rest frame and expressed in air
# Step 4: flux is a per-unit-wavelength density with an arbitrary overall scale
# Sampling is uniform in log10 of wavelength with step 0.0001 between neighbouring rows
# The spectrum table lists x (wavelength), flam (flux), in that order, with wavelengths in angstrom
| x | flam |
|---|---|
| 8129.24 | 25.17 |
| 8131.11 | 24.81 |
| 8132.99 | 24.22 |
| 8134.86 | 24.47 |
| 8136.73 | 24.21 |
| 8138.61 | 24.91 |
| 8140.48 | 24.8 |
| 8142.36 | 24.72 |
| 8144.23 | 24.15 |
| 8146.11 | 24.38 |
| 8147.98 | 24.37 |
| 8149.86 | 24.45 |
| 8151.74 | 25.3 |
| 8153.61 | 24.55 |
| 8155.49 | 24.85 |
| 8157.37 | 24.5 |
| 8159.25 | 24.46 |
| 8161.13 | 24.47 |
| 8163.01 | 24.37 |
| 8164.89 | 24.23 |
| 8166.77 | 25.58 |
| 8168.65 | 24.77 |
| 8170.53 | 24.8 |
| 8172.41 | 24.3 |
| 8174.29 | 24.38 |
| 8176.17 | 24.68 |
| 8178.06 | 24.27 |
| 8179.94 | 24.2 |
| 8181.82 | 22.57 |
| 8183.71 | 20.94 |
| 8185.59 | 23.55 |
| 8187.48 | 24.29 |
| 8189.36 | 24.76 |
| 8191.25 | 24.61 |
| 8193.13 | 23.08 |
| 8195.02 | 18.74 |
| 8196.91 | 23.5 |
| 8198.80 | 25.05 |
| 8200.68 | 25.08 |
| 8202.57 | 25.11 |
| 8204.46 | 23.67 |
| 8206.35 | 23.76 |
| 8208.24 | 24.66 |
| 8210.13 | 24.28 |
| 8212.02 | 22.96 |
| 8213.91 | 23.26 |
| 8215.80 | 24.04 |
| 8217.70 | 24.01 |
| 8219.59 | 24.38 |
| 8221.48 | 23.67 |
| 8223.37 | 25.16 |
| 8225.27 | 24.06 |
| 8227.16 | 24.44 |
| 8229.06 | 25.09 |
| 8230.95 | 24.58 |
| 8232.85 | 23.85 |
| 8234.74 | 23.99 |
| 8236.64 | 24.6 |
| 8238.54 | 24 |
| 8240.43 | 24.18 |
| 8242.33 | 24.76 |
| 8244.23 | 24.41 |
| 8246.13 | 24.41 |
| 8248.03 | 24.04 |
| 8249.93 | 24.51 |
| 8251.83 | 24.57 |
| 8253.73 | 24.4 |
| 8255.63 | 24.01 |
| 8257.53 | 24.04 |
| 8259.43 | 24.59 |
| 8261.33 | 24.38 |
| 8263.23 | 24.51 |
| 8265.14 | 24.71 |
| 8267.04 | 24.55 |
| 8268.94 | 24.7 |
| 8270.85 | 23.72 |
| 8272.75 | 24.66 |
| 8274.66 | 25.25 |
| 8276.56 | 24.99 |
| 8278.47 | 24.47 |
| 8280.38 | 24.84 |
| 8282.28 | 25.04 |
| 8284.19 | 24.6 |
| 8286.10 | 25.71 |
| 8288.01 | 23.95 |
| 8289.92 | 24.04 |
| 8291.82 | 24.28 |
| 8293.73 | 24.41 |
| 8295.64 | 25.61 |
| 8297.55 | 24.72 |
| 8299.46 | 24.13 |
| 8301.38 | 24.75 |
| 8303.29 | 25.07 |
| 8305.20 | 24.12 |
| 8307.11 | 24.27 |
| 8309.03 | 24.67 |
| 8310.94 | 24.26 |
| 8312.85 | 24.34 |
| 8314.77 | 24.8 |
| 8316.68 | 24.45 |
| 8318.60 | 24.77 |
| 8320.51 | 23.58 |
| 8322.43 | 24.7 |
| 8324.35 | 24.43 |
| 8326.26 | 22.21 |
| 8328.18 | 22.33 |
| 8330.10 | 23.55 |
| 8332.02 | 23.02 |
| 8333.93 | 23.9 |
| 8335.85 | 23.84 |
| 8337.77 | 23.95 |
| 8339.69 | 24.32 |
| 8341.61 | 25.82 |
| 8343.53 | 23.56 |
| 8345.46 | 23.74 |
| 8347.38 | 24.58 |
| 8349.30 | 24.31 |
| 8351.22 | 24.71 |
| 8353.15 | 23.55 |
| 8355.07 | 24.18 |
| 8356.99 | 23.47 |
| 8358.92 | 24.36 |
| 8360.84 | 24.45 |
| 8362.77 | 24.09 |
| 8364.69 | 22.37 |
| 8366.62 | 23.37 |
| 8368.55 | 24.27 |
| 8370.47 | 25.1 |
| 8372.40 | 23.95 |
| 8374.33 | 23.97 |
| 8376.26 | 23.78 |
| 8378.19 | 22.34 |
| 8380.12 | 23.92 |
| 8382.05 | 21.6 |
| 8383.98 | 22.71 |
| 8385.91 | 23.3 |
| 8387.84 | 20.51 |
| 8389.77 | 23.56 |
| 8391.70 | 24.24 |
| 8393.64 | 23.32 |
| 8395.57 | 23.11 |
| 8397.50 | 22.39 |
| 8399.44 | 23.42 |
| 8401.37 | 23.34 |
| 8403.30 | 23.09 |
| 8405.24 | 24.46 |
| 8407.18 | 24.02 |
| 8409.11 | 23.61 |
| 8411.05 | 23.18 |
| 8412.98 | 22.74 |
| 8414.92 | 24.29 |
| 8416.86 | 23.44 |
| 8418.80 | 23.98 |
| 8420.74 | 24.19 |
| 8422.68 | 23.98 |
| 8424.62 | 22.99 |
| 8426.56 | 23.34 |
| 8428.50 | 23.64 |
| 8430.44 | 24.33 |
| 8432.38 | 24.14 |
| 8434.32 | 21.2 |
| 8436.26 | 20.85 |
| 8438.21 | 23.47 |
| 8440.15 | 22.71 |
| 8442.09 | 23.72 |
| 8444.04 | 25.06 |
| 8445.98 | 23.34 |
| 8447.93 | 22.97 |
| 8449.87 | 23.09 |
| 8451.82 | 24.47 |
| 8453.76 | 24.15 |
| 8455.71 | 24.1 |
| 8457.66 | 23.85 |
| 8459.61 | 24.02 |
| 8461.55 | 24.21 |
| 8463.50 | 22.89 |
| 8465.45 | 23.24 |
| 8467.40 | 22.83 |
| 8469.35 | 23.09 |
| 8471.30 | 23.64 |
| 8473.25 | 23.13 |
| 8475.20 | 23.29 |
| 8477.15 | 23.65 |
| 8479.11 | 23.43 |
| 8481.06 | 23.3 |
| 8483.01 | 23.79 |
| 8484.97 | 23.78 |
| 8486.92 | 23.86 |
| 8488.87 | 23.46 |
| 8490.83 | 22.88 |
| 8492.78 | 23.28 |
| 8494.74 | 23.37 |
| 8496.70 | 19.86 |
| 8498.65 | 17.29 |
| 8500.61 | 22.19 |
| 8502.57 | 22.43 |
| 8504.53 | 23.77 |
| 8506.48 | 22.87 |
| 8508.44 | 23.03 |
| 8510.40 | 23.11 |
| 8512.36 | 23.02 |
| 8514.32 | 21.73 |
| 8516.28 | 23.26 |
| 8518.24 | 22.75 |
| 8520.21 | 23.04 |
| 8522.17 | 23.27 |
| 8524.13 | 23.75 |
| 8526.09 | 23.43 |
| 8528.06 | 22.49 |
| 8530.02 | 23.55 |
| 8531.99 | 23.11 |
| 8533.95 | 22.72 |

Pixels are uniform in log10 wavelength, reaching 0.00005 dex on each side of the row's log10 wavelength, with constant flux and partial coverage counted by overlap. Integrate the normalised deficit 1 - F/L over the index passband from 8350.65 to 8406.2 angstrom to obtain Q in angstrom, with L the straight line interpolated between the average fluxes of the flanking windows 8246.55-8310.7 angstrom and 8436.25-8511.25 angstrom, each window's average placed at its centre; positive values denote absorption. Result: 0.8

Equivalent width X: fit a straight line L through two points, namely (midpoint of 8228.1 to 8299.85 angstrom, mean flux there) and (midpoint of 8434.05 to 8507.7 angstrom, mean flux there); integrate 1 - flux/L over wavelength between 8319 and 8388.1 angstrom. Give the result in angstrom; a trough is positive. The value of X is 0.6 angstrom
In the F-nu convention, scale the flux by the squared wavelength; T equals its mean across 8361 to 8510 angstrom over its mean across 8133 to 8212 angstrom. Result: 1.03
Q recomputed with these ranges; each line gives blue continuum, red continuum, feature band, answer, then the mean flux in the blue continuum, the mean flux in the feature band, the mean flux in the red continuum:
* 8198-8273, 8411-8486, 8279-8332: -0.6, 24.3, 24.3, 23.5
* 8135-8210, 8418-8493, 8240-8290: -1.2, 24.2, 24.5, 23.5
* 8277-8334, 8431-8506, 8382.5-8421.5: 0.5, 24.3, 23.3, 23.1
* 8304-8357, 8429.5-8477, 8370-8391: 0.6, 24.1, 23.1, 23.4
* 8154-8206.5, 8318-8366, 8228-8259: -0.5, 24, 24.3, 23.9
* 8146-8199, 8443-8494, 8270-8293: -0.7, 24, 24.6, 23.6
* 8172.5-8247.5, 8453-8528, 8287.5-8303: -0.5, 24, 24.5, 23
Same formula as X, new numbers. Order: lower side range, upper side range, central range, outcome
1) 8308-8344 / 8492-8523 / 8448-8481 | -1.12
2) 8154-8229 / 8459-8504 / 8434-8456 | -0.23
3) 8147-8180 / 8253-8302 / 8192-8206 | 0.63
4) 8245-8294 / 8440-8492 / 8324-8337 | 0.50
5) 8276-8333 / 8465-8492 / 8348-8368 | 0.11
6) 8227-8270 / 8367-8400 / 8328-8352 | -0.40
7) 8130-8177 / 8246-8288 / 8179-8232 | 1.59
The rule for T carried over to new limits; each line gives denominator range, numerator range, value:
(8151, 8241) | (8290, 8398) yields 1.03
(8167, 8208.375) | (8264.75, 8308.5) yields 1.06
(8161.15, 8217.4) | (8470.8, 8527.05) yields 1.03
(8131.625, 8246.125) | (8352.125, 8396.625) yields 1.01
